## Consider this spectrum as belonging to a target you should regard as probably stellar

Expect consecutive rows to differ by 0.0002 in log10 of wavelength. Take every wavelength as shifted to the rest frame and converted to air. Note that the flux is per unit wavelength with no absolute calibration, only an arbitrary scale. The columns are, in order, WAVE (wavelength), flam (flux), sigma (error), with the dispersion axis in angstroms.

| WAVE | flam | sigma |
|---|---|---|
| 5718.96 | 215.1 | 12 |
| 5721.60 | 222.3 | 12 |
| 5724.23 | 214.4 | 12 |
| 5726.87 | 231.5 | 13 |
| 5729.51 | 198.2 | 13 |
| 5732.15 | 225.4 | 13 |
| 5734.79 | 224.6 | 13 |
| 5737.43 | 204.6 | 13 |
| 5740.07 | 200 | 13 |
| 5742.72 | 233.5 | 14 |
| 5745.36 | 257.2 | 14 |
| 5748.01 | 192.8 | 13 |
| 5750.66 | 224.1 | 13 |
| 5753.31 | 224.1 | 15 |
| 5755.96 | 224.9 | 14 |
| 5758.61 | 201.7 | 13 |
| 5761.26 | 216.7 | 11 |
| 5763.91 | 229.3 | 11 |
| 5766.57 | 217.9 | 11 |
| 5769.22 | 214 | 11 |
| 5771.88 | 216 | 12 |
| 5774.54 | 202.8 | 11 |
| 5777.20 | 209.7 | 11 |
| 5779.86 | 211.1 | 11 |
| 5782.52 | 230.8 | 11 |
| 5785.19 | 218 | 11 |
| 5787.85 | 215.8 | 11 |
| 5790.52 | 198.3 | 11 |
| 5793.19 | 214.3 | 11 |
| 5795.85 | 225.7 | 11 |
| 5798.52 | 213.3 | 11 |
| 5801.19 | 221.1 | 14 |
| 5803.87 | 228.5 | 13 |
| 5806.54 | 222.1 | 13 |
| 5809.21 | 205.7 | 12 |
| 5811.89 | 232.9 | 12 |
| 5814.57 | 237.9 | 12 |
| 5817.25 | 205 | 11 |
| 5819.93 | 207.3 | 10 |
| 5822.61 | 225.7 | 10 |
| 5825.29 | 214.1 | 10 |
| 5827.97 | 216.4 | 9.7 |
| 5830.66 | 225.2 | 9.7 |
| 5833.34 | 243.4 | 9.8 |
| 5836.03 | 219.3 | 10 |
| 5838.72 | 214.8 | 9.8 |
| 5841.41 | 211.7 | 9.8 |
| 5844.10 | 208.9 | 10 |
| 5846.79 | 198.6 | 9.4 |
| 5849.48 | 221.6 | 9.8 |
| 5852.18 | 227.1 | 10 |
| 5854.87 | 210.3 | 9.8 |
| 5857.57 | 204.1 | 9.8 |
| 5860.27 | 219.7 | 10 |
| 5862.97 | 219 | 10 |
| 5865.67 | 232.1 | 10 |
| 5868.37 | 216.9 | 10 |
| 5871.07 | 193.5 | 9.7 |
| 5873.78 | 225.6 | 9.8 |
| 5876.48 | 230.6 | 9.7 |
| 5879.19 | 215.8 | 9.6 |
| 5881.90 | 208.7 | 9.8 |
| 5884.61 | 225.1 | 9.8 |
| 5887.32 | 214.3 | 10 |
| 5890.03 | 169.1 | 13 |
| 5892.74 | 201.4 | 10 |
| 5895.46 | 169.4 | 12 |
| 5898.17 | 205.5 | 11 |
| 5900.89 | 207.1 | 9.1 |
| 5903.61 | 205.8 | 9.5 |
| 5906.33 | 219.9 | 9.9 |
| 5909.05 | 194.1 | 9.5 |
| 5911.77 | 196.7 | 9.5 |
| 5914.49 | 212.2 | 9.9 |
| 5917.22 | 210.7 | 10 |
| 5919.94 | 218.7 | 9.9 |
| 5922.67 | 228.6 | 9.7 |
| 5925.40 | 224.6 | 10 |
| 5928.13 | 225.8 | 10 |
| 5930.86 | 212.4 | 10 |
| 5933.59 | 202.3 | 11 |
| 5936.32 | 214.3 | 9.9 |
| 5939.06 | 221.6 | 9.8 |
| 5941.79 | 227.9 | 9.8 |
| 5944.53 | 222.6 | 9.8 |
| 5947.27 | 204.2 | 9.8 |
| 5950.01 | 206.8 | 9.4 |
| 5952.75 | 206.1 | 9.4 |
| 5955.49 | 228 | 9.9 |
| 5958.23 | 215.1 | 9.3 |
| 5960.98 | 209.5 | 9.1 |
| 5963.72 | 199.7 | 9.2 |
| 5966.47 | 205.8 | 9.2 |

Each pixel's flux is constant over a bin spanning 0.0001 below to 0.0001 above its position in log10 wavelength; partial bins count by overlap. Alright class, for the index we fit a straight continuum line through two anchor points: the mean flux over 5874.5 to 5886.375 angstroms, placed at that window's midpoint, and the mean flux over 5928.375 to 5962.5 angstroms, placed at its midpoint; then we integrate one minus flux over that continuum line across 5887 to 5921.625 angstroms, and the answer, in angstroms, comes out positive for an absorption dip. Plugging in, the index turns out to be 2.6 angstroms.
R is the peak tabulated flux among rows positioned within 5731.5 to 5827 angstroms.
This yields 257.2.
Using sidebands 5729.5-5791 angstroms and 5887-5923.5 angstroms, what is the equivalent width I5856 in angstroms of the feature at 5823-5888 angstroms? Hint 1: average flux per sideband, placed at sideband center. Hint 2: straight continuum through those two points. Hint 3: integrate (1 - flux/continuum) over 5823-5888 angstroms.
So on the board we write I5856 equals -3.0 angstroms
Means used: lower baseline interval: 217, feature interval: 218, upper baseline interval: 203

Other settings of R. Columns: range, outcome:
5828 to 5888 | 243.4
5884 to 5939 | 228.6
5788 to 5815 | 237.9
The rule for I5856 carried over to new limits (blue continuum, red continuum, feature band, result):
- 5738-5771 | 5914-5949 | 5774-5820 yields 0.3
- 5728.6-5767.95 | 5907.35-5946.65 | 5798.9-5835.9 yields -0.8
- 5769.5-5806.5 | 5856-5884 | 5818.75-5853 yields -0.2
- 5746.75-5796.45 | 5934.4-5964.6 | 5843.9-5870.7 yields -0.1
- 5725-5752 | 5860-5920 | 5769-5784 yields 0.2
